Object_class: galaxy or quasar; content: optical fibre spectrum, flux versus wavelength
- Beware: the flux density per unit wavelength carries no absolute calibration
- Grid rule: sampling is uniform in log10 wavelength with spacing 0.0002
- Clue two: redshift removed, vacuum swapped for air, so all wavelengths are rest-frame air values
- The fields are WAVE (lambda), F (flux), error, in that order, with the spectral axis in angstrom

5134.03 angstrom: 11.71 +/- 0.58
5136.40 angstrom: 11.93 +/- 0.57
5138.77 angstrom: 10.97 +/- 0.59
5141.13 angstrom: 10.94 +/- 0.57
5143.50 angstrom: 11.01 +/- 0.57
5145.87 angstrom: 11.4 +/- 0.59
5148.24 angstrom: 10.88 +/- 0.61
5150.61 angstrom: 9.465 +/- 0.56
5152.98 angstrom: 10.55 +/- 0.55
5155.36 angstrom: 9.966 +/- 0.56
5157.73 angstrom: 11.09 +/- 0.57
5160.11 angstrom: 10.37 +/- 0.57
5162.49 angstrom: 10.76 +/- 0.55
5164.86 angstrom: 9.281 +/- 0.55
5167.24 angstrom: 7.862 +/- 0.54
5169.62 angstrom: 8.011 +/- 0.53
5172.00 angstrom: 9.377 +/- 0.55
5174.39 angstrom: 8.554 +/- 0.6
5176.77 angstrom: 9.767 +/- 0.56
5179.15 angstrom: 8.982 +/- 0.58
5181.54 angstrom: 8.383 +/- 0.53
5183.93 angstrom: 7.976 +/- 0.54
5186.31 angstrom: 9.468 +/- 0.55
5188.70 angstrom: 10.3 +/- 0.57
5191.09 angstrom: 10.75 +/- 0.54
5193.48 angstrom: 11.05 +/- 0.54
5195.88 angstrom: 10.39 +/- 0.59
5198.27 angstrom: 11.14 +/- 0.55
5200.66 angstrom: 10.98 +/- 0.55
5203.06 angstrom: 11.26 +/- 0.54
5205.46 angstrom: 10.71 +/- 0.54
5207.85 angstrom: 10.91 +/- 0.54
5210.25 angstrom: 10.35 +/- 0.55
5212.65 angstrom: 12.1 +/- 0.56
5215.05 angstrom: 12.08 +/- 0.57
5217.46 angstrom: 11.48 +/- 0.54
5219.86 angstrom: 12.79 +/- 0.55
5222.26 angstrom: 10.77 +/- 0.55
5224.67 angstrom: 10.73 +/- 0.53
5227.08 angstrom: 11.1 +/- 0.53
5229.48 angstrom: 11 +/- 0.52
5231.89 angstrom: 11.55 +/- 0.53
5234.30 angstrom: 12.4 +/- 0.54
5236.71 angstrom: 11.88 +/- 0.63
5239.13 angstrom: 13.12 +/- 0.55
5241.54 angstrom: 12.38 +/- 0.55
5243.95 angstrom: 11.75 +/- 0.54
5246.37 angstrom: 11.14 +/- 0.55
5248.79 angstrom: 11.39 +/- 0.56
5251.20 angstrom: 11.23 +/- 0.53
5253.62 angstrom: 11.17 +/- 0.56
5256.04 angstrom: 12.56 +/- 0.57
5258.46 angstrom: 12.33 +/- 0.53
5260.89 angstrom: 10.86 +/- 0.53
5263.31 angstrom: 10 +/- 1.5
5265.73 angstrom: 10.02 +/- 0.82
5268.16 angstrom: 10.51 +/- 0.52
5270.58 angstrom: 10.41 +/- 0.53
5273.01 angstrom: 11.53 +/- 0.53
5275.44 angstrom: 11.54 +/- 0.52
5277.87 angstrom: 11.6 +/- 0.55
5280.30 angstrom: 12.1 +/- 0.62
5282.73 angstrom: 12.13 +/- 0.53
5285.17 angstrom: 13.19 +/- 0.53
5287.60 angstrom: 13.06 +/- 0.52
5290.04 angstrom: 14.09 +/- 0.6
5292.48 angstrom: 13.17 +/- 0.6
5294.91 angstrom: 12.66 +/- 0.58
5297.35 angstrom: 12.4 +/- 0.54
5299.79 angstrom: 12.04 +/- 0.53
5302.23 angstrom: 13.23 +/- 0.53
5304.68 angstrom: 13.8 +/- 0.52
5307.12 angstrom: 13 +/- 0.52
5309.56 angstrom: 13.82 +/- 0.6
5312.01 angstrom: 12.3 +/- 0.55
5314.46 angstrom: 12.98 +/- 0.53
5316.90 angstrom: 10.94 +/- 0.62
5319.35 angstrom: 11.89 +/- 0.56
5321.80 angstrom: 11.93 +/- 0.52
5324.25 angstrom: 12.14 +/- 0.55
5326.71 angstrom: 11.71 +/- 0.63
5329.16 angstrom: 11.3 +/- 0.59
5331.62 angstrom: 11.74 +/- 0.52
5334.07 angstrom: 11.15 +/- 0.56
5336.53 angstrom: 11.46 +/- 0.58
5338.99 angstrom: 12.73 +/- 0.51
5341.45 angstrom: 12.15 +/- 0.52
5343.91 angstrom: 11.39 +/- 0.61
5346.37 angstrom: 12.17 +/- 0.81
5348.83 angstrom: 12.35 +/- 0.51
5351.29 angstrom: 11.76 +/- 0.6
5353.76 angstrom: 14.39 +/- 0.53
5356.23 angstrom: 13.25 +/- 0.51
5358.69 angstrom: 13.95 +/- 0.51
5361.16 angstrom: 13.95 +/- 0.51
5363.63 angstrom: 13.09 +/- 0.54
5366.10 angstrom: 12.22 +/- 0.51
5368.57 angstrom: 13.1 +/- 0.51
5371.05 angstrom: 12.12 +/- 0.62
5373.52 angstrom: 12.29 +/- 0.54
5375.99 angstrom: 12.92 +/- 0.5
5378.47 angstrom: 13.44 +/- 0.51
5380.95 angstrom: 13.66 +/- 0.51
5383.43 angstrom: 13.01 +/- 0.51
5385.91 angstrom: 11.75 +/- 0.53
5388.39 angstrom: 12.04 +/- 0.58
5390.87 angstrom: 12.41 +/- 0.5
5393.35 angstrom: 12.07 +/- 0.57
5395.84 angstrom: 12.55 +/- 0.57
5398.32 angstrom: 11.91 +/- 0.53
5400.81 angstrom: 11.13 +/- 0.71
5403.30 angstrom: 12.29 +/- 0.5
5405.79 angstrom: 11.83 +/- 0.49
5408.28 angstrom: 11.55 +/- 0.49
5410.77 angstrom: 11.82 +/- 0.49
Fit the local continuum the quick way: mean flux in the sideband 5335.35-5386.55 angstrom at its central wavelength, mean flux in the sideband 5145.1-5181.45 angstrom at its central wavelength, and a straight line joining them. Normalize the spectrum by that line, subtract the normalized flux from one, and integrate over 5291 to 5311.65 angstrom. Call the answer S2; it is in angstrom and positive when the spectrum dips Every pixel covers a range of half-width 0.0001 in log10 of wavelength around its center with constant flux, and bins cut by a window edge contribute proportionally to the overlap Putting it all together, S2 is -2.1 angstrom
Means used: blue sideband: 9.69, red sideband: 12.7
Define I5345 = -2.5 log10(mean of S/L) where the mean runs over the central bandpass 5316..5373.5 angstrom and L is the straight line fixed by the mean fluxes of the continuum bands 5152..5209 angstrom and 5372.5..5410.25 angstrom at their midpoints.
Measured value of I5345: -0.05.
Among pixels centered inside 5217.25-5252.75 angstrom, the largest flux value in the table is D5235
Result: 13.12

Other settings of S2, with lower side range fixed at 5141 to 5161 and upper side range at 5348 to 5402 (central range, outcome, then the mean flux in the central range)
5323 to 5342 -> 0.8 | 11.8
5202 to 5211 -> 0.2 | 10.8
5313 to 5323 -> 0.2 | 11.9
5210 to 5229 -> -0.4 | 11.5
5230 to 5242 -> -0.8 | 12.2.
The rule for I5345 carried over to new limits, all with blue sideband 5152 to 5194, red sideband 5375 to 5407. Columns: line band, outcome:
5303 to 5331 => -0.085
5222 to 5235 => -0.098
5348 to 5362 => -0.118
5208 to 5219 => -0.141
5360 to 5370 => -0.088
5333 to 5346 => -0.009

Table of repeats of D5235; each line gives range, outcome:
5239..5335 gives 14.09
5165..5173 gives 9.377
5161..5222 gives 12.79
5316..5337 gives 12.14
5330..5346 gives 12.73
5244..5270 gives 12.56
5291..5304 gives 13.23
